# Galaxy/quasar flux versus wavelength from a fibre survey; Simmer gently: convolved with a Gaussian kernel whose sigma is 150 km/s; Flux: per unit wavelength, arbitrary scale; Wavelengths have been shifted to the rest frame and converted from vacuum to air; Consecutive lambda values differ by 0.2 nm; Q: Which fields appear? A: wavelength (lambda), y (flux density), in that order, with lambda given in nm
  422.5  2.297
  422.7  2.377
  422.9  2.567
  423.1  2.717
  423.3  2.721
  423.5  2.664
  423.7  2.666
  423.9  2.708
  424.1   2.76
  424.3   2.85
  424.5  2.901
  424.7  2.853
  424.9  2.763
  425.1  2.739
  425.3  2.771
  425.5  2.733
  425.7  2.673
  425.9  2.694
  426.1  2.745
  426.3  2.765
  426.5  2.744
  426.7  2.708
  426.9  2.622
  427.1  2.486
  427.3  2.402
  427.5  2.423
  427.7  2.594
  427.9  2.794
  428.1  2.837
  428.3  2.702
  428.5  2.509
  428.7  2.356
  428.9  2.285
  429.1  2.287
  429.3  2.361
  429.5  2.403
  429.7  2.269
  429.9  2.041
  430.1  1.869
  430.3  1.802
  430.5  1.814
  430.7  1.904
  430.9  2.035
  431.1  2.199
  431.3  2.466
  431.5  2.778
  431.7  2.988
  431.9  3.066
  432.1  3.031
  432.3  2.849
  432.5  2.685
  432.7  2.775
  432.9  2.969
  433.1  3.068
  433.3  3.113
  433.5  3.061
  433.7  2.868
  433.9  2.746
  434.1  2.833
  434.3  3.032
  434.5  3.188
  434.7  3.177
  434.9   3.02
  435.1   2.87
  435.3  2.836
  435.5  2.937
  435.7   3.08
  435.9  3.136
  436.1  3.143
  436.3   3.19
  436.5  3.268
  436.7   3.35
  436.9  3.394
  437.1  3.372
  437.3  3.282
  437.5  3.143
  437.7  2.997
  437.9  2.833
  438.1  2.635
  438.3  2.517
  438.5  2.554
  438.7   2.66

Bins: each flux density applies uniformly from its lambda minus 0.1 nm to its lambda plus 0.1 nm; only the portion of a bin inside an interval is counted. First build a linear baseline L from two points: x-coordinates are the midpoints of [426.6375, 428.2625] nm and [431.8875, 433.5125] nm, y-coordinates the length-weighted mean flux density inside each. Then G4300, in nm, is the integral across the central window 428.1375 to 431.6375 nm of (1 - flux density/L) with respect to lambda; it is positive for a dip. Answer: 0.64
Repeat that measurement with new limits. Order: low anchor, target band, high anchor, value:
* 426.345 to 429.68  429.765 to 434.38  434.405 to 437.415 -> 0.41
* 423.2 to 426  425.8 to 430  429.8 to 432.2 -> 0.02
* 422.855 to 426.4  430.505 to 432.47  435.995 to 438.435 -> 0.25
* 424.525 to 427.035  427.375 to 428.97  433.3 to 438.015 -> 0.14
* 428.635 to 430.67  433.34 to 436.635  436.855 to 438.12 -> -0.27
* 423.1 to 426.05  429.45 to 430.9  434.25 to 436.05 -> 0.45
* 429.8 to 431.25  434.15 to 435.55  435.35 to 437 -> -0.06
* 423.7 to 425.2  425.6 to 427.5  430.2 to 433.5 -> 0.07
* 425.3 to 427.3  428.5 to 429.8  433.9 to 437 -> 0.21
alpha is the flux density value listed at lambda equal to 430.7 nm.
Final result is 1.904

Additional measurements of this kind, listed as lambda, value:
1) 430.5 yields 1.814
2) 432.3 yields 2.849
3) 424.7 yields 2.853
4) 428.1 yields 2.837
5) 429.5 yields 2.403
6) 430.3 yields 1.802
